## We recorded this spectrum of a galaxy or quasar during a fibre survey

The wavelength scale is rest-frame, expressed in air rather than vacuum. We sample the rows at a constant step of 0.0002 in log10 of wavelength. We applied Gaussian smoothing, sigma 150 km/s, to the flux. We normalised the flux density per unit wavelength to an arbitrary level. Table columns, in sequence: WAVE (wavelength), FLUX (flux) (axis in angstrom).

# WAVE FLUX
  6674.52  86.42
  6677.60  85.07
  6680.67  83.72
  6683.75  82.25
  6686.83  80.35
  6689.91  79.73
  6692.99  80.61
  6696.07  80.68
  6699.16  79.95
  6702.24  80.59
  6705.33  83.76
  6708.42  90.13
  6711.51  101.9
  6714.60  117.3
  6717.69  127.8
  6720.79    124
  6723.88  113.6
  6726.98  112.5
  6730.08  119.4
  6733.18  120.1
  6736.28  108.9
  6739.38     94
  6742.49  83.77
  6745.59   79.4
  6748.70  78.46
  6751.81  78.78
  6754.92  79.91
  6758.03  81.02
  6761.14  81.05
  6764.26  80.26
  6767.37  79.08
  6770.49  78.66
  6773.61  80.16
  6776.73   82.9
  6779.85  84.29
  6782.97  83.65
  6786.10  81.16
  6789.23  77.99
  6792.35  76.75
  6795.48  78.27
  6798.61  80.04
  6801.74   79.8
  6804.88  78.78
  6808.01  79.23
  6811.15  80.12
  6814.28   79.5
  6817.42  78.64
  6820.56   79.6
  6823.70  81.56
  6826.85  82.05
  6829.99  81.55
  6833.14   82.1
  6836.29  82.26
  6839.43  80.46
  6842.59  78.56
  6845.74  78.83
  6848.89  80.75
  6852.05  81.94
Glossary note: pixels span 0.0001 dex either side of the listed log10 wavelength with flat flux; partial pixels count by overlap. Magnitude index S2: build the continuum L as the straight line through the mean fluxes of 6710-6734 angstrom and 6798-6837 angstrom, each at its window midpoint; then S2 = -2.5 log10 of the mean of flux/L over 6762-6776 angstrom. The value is 0.23 mag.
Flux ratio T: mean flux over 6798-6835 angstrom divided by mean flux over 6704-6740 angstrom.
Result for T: 0.73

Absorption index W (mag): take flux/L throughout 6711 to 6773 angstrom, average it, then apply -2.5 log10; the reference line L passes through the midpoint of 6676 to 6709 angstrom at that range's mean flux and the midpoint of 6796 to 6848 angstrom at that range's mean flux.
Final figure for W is -0.19 mag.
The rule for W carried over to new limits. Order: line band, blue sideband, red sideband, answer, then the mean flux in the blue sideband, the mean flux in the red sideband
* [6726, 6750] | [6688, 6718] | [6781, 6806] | -0.15 mag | 90.7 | 79.6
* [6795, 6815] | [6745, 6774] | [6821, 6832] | 0.02 mag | 79.7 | 81.5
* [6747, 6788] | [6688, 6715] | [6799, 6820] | 0.02 mag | 87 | 79.4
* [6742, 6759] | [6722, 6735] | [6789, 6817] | 0.30 mag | 116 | 79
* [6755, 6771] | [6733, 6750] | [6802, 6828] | 0.11 mag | 92.2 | 79.9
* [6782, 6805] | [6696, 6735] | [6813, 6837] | 0.11 mag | 105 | 80.9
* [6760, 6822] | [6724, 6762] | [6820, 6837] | 0.09 mag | 94.1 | 81.6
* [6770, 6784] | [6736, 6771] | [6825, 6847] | 0.00 mag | 82.8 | 80.8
